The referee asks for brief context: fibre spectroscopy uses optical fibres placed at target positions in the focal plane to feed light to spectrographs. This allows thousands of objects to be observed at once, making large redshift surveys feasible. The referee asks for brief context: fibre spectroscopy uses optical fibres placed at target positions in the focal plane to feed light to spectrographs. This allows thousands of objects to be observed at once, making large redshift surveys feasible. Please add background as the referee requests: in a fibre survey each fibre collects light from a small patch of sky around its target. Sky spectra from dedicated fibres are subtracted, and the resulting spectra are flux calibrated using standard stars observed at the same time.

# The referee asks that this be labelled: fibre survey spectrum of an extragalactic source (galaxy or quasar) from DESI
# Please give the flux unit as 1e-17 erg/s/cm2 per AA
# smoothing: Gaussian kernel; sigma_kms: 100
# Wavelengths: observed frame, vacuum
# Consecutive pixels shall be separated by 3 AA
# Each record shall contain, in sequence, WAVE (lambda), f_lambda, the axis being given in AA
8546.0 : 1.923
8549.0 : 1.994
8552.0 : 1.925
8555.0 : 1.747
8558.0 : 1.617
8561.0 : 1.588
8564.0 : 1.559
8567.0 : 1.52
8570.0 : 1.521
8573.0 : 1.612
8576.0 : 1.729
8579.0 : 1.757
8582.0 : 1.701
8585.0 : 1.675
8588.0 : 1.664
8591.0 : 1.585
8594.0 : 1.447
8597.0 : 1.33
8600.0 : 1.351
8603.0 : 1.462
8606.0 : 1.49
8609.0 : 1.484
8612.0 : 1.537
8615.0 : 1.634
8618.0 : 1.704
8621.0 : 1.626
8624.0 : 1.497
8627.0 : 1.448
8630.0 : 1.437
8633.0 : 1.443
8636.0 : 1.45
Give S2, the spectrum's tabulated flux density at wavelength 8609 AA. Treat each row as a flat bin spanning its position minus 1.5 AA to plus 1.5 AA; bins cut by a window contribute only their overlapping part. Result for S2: 1.484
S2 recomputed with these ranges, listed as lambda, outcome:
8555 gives 1.747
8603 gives 1.462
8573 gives 1.612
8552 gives 1.925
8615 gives 1.634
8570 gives 1.521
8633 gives 1.443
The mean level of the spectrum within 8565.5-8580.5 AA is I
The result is 1.63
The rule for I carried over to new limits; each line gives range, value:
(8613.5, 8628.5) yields 1.58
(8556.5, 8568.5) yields 1.57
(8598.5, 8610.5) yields 1.45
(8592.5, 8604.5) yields 1.4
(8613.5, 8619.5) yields 1.67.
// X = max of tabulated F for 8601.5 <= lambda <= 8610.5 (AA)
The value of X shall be 1.49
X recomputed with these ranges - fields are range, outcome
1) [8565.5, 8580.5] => 1.757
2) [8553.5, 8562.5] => 1.747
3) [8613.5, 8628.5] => 1.704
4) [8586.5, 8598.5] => 1.664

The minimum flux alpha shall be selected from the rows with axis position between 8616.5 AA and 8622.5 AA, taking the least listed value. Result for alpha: 1.626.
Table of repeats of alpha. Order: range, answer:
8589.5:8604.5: 1.33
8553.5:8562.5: 1.588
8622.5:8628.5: 1.448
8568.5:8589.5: 1.521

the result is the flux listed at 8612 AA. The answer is 1.537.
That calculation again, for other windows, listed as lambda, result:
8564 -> 1.559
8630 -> 1.437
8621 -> 1.626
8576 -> 1.729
